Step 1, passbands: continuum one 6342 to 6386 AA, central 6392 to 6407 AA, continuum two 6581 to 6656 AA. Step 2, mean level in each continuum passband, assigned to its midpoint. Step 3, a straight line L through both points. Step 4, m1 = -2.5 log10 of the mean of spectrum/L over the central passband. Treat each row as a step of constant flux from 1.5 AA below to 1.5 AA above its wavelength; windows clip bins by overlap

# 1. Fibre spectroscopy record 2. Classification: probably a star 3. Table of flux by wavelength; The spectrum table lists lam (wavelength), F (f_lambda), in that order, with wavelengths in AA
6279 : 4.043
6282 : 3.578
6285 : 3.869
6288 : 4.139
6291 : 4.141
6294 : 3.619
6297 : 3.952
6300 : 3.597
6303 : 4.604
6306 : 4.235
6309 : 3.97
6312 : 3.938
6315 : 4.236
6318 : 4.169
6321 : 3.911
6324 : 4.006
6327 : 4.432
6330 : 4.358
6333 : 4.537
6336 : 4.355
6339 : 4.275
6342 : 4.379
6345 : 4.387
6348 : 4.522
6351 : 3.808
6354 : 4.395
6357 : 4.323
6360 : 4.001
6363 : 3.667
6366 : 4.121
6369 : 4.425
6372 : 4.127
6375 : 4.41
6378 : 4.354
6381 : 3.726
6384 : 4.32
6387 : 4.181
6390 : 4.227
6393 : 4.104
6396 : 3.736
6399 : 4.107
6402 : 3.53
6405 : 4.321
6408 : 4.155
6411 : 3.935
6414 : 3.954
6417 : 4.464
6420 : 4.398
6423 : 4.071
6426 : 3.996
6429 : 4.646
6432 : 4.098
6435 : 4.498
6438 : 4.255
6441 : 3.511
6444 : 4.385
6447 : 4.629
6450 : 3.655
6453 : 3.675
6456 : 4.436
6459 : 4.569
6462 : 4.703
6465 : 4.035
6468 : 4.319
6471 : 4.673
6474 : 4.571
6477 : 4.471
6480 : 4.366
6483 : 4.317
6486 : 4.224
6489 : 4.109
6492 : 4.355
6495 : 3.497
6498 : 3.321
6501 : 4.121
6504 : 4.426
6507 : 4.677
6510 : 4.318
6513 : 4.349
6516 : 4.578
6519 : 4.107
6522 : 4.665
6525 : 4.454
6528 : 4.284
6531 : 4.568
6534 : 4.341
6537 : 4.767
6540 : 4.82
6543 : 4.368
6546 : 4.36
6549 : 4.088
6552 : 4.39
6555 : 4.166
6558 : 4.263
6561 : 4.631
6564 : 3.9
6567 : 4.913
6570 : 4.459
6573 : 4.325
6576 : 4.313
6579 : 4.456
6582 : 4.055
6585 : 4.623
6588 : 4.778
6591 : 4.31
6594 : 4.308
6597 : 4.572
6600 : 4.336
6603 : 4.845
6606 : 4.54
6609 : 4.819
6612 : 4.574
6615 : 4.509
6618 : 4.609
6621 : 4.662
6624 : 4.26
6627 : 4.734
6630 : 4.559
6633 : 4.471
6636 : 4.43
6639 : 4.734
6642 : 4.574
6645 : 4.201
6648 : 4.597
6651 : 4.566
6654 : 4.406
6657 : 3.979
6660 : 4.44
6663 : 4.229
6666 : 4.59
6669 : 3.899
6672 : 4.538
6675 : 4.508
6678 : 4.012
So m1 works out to 0.07 mag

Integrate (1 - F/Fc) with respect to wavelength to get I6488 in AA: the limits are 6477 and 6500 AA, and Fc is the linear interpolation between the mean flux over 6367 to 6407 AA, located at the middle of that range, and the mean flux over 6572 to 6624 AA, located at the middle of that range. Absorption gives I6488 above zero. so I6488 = 1.3 AA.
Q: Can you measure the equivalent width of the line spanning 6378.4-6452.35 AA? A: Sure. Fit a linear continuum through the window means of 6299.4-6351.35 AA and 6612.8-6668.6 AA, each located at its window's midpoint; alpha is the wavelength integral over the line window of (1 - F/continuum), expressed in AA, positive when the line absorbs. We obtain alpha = 3.01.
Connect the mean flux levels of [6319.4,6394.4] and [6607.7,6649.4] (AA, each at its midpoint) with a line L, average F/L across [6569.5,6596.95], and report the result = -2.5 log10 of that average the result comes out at 0.021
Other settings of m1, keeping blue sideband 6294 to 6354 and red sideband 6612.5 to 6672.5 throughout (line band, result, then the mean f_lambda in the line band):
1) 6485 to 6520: 0.04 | 4.17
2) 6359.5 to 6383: 0.03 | 4.11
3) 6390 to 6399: 0.06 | 4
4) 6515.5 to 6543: -0.04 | 4.5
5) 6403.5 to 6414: 0.04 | 4.11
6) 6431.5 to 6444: 0.04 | 4.13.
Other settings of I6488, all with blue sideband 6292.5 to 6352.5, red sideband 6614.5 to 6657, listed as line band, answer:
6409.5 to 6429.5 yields 0.4 AA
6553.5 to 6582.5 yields 0.5 AA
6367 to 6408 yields 1.1 AA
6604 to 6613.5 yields -0.4 AA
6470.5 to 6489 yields -0.3 AA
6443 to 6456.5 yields 0.5 AA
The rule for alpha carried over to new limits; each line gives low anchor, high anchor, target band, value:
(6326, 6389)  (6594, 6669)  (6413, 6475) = 0.82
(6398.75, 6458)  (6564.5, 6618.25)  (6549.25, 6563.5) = 0.39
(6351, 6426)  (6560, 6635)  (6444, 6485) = -0.79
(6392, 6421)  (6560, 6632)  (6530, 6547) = -0.67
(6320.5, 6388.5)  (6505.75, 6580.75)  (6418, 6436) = 0.06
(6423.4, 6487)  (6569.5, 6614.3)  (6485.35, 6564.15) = 1.42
